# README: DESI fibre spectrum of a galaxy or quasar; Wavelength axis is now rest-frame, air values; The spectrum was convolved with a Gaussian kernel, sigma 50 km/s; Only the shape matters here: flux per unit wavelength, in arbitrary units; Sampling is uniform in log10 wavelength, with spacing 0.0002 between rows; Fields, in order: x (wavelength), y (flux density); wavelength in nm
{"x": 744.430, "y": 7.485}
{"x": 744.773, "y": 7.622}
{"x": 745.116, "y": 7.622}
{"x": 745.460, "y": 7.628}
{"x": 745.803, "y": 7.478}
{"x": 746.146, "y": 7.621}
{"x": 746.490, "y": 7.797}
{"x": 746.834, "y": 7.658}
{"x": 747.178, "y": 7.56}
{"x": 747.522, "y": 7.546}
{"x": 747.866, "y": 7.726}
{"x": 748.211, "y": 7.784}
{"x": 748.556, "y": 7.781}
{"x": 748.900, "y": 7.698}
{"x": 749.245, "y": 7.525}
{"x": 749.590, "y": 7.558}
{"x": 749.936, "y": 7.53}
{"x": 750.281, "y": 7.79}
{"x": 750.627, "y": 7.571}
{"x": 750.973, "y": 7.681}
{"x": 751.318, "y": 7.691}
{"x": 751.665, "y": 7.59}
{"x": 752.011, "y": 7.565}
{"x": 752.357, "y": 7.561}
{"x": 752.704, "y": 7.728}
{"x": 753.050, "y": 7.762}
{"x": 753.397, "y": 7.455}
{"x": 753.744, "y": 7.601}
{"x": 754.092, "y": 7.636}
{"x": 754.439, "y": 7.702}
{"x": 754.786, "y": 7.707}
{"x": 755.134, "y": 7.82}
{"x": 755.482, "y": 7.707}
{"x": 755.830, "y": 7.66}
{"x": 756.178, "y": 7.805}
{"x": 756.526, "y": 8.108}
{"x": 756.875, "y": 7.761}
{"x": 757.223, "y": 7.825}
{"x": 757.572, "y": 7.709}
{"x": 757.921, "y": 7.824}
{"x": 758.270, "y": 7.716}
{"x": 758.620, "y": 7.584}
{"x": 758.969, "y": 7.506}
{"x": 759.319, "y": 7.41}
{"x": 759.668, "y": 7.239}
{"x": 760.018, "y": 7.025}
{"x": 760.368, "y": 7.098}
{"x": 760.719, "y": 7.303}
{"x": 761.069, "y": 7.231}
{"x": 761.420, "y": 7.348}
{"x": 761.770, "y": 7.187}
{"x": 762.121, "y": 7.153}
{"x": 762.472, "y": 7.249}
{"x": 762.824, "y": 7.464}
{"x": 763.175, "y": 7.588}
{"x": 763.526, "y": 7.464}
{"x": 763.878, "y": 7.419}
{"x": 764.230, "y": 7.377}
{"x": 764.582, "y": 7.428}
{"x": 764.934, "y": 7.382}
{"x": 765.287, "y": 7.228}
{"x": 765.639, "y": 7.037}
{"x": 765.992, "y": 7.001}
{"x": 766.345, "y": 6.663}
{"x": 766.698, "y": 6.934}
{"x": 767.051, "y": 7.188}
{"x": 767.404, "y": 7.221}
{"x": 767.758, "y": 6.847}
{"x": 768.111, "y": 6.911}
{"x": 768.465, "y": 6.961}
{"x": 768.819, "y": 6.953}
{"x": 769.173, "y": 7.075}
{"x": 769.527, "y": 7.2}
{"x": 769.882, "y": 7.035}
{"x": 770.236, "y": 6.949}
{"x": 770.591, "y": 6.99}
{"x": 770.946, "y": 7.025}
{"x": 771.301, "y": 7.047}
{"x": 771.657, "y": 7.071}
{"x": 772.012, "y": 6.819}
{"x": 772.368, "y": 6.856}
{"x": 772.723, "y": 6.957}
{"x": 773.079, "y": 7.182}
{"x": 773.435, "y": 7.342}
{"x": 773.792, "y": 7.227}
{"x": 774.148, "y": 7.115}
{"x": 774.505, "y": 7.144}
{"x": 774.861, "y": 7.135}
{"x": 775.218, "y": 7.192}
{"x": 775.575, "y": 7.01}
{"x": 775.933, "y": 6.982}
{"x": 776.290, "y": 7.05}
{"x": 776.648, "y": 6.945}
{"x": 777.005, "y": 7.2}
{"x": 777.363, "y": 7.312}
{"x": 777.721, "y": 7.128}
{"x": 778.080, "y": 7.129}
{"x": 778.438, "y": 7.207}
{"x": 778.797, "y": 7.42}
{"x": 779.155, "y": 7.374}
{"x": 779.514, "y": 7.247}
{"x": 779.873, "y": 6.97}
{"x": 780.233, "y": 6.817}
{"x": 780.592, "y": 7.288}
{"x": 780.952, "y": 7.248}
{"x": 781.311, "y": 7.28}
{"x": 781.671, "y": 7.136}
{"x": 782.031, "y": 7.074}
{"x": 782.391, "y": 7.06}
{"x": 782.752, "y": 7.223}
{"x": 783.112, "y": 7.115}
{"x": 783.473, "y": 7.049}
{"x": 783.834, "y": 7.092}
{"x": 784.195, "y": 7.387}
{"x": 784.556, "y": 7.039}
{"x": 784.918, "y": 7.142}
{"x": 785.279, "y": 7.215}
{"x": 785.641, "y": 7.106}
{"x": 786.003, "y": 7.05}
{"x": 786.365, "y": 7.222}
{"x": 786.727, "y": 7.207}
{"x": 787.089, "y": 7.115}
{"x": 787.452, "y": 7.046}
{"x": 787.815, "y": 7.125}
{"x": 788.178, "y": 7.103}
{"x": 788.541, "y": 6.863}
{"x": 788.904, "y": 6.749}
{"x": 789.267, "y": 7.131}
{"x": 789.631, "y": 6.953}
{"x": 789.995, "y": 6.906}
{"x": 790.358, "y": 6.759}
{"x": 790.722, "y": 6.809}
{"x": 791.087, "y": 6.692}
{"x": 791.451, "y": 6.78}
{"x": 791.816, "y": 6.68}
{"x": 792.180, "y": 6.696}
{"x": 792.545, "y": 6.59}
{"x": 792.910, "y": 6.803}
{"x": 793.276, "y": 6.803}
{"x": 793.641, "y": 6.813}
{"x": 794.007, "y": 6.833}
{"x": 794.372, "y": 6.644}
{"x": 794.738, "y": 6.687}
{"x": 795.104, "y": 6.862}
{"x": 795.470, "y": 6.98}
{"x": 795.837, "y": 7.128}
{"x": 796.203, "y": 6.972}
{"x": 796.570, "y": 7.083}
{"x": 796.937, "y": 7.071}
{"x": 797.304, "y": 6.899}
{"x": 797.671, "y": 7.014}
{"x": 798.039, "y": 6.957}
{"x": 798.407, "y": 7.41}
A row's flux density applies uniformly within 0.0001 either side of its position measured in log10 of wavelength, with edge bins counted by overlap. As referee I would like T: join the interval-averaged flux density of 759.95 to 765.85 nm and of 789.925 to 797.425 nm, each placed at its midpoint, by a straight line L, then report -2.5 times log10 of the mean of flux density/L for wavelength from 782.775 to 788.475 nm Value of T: -0.027 mag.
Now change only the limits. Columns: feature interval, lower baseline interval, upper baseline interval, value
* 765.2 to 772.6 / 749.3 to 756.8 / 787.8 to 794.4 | 0.05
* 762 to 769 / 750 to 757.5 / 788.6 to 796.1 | 0.04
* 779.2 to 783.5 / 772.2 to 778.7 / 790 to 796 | -0.02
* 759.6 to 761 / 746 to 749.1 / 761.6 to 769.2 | 0.02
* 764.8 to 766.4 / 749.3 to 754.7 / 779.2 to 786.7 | 0.05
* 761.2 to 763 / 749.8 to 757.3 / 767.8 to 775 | 0.02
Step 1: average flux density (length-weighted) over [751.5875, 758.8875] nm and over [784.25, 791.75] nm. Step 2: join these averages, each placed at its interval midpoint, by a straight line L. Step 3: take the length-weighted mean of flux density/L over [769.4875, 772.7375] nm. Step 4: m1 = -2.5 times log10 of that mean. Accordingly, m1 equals 0.06 mag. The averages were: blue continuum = 7.71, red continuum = 7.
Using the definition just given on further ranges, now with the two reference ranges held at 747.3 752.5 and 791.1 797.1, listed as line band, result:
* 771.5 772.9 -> 0.05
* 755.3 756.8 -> -0.04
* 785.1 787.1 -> -0.03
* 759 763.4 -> 0.02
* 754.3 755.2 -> -0.03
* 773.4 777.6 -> 0.01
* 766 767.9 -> 0.05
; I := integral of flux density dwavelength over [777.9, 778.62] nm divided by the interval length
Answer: 7.16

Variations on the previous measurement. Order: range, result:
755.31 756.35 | 7.72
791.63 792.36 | 6.69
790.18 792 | 6.74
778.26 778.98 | 7.32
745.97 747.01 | 7.69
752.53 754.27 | 7.64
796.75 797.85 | 7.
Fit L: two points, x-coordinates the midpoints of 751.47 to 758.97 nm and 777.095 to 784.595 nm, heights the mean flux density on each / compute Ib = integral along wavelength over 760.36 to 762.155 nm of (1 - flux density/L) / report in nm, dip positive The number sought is 0.08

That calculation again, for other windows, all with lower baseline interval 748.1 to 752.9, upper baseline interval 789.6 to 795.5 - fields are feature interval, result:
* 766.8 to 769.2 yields 0.09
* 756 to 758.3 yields -0.10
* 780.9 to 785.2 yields -0.11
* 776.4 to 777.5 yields -0.01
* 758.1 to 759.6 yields -0.01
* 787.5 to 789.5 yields -0.04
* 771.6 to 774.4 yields 0.04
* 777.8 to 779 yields -0.03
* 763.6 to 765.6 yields 0.00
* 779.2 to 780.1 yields -0.01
